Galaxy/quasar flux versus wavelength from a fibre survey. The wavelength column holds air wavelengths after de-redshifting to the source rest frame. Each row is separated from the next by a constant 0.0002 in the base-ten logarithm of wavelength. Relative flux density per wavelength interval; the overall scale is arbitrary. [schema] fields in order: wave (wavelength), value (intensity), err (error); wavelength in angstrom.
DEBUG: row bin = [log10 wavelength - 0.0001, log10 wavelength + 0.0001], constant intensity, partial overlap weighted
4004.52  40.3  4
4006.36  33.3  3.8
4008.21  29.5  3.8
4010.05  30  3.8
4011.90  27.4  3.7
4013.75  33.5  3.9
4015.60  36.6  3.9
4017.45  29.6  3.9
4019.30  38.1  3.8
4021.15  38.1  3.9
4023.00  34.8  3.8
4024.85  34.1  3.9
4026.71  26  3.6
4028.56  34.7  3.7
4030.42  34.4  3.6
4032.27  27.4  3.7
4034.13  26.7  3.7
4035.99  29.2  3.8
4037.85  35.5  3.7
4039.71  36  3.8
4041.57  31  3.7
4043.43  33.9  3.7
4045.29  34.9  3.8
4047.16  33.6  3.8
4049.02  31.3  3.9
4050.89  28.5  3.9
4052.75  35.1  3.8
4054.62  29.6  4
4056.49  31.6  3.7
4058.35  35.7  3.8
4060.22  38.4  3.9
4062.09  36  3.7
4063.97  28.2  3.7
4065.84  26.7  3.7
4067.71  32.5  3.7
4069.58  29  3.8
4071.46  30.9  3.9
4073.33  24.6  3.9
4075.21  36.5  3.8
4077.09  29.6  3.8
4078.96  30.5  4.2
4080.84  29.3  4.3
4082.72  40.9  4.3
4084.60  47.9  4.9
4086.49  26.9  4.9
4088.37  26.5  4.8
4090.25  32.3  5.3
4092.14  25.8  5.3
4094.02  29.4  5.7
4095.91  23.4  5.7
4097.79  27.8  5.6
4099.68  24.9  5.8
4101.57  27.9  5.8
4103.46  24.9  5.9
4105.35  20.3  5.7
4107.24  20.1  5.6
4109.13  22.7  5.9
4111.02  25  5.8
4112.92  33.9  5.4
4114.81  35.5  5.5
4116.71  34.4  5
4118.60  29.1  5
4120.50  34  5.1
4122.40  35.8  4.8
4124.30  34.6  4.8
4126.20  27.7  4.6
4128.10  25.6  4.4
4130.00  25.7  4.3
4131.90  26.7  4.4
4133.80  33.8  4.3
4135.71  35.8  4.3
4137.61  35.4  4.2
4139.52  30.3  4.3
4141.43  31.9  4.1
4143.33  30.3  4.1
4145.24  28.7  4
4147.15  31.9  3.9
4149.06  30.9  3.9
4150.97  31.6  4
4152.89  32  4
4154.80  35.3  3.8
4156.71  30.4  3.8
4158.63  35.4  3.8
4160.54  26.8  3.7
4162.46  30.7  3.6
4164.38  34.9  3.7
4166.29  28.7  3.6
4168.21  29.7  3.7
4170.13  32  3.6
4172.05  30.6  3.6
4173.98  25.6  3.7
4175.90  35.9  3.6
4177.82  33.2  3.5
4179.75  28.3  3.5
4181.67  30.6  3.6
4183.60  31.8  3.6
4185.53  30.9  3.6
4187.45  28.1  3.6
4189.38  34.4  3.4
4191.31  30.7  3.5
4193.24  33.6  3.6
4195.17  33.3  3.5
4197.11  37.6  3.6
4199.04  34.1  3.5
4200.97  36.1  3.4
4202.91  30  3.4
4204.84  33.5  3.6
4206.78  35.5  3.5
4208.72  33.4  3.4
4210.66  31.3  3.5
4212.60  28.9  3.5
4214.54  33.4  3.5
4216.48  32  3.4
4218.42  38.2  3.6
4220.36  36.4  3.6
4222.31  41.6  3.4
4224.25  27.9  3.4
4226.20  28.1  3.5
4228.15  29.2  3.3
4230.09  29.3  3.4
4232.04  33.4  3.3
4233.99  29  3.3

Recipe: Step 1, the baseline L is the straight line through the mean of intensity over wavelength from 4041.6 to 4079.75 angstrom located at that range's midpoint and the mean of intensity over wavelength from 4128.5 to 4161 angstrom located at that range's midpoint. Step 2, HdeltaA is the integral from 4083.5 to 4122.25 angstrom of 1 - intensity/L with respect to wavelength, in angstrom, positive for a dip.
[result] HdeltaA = 3.4 angstrom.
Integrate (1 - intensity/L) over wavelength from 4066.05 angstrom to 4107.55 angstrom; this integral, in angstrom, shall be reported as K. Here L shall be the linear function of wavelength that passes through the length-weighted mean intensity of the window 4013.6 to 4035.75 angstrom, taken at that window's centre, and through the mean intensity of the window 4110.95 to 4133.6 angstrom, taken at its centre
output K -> 3.1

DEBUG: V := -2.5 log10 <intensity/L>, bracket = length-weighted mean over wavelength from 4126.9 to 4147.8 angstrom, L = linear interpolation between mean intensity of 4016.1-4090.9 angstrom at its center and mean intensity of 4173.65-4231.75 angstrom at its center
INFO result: 0.07 mag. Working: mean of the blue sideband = 32.4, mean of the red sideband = 32.5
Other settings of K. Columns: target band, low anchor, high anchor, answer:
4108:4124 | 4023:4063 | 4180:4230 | 0.7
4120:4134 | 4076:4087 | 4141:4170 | 1.0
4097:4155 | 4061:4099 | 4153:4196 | 2.4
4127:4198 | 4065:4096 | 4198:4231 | 1.8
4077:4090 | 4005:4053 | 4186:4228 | -0.2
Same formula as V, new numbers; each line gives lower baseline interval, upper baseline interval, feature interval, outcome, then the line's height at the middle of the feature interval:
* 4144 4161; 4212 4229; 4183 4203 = -0.02 mag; 32.4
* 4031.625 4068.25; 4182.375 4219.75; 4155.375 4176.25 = 0.06 mag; 32.8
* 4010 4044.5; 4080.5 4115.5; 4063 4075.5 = 0.03 mag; 30.2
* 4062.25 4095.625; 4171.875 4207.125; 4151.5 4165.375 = -0.01 mag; 31.9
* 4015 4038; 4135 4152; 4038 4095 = 0.01 mag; 32.3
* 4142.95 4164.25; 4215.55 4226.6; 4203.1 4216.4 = 0.05 mag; 33.9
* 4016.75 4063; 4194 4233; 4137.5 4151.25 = 0.07 mag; 33.1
